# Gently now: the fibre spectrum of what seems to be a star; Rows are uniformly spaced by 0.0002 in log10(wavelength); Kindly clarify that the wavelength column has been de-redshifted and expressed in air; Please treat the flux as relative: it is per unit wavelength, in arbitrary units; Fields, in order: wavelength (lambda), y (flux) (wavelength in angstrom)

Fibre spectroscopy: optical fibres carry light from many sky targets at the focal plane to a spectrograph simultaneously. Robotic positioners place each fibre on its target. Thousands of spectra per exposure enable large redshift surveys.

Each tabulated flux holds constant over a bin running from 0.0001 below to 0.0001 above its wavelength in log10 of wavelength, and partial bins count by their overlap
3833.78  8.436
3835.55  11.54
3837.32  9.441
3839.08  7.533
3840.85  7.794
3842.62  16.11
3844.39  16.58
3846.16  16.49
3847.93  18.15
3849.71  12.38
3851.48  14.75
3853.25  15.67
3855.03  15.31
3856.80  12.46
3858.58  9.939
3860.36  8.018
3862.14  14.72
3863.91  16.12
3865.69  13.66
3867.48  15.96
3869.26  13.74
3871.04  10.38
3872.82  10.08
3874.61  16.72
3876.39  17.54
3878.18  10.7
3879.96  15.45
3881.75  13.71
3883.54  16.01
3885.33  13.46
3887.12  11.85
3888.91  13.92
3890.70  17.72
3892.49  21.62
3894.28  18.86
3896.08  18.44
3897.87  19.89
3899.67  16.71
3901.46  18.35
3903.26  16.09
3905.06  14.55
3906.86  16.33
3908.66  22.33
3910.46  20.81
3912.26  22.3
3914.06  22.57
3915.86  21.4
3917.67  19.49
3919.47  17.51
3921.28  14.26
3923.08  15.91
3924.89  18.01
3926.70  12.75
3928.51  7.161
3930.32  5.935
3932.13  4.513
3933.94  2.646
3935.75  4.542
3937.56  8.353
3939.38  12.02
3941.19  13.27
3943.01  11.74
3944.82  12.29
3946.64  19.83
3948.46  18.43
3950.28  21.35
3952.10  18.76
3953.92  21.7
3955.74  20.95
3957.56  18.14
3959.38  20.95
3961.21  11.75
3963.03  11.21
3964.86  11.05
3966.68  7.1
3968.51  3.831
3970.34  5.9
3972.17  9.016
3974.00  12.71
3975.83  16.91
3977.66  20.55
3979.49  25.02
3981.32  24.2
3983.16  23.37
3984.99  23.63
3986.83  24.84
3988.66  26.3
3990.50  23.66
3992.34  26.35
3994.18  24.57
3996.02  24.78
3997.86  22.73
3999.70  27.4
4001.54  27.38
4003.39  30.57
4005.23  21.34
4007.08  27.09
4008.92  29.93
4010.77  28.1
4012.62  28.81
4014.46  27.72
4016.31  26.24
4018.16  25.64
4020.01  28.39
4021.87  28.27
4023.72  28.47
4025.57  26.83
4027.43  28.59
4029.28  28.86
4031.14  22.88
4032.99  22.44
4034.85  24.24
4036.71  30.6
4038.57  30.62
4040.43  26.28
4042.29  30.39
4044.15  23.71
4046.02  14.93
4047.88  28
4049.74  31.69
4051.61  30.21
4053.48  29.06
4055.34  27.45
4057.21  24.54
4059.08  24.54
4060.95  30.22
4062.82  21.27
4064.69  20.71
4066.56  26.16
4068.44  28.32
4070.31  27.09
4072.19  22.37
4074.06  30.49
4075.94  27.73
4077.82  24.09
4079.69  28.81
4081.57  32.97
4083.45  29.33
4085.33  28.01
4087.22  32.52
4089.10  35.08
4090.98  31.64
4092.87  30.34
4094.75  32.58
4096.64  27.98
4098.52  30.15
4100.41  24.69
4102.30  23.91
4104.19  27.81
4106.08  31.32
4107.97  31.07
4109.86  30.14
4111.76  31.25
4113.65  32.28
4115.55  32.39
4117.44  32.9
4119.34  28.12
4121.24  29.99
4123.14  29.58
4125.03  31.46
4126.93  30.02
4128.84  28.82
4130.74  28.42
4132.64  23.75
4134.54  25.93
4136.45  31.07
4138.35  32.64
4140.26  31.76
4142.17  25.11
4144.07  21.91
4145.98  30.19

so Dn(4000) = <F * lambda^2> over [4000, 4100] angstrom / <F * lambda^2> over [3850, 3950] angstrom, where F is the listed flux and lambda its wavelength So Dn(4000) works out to 2.02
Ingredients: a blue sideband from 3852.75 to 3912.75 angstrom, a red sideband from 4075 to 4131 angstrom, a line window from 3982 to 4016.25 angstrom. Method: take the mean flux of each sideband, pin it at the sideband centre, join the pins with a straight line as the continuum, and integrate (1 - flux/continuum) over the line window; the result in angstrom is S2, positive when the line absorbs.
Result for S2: -4.3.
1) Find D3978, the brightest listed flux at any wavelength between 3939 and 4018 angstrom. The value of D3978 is 30.57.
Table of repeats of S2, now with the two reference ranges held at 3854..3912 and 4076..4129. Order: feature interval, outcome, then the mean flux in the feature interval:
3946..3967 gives 3.34 angstrom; 17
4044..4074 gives 1.37 angstrom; 25.8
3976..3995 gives -1.48 angstrom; 24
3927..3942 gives 9.06 angstrom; 7.49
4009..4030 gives -2.94 angstrom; 27.9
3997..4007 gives -1.15 angstrom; 26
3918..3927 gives 0.96 angstrom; 16.1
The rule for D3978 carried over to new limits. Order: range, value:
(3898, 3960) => 22.57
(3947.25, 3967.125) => 21.7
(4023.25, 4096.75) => 35.08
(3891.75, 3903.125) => 21.62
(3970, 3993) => 26.35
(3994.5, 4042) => 30.62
